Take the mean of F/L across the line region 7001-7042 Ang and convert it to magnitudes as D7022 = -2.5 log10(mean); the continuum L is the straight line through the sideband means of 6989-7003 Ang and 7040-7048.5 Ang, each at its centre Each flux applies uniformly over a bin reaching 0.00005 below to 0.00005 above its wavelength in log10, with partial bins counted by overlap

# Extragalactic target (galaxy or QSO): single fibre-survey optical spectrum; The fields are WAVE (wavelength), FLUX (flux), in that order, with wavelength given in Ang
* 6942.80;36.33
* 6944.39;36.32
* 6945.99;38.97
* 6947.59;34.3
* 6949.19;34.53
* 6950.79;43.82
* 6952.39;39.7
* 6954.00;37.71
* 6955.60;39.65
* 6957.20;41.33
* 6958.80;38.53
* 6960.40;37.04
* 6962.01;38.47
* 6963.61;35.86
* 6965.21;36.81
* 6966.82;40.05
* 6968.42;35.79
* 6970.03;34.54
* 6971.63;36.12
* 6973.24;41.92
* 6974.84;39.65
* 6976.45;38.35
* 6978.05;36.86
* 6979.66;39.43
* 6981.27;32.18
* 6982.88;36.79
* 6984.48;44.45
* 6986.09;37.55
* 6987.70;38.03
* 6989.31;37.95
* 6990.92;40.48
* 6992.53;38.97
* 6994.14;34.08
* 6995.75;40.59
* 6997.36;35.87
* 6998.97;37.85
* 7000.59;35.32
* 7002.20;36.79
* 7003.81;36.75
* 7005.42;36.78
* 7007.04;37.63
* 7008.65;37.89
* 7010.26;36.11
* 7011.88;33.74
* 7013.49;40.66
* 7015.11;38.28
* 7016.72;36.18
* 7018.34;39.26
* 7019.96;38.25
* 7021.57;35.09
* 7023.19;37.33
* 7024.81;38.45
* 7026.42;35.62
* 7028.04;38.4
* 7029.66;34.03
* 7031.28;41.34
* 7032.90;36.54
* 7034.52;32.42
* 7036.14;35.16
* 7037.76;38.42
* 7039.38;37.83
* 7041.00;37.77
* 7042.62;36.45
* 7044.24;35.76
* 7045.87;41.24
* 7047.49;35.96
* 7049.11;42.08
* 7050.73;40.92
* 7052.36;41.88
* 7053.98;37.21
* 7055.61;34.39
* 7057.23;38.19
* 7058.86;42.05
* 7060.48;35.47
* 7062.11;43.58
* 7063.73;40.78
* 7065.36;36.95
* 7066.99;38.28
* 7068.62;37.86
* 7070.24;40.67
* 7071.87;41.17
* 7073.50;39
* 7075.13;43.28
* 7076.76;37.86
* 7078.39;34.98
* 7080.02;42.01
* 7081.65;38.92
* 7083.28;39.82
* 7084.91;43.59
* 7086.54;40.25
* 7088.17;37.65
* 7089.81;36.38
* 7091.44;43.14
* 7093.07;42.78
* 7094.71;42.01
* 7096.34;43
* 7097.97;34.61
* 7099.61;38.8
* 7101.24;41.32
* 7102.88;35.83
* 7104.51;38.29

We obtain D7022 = 0.01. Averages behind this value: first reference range 37.5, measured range 37.1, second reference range 37.6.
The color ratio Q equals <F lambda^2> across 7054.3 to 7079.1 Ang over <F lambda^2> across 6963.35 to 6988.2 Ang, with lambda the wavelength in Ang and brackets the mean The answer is 1.1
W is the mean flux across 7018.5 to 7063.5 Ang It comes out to 37.9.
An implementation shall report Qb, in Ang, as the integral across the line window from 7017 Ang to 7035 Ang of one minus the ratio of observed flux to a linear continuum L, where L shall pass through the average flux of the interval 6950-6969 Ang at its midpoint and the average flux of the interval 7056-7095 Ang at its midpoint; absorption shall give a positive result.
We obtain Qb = 1.05 Ang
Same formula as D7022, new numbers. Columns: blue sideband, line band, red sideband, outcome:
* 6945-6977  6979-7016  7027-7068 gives 0.02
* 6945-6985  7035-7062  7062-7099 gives 0.03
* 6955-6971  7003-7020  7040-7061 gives 0.02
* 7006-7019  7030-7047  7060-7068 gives 0.03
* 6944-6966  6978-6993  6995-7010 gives -0.02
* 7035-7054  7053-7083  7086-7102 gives 0.00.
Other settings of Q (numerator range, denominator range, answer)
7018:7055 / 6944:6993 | 1.01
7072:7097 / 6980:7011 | 1.10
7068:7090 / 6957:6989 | 1.08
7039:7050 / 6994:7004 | 1.05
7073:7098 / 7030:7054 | 1.07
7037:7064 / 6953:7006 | 1.05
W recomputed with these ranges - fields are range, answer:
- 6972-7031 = 37.6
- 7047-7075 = 39.3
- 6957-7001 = 37.9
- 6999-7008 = 36.8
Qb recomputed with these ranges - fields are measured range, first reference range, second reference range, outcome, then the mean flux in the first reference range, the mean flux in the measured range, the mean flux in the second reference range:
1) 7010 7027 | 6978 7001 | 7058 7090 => 0.53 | 37.8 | 37.2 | 39.6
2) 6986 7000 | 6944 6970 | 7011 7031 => -0.14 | 38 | 37.9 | 37.2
